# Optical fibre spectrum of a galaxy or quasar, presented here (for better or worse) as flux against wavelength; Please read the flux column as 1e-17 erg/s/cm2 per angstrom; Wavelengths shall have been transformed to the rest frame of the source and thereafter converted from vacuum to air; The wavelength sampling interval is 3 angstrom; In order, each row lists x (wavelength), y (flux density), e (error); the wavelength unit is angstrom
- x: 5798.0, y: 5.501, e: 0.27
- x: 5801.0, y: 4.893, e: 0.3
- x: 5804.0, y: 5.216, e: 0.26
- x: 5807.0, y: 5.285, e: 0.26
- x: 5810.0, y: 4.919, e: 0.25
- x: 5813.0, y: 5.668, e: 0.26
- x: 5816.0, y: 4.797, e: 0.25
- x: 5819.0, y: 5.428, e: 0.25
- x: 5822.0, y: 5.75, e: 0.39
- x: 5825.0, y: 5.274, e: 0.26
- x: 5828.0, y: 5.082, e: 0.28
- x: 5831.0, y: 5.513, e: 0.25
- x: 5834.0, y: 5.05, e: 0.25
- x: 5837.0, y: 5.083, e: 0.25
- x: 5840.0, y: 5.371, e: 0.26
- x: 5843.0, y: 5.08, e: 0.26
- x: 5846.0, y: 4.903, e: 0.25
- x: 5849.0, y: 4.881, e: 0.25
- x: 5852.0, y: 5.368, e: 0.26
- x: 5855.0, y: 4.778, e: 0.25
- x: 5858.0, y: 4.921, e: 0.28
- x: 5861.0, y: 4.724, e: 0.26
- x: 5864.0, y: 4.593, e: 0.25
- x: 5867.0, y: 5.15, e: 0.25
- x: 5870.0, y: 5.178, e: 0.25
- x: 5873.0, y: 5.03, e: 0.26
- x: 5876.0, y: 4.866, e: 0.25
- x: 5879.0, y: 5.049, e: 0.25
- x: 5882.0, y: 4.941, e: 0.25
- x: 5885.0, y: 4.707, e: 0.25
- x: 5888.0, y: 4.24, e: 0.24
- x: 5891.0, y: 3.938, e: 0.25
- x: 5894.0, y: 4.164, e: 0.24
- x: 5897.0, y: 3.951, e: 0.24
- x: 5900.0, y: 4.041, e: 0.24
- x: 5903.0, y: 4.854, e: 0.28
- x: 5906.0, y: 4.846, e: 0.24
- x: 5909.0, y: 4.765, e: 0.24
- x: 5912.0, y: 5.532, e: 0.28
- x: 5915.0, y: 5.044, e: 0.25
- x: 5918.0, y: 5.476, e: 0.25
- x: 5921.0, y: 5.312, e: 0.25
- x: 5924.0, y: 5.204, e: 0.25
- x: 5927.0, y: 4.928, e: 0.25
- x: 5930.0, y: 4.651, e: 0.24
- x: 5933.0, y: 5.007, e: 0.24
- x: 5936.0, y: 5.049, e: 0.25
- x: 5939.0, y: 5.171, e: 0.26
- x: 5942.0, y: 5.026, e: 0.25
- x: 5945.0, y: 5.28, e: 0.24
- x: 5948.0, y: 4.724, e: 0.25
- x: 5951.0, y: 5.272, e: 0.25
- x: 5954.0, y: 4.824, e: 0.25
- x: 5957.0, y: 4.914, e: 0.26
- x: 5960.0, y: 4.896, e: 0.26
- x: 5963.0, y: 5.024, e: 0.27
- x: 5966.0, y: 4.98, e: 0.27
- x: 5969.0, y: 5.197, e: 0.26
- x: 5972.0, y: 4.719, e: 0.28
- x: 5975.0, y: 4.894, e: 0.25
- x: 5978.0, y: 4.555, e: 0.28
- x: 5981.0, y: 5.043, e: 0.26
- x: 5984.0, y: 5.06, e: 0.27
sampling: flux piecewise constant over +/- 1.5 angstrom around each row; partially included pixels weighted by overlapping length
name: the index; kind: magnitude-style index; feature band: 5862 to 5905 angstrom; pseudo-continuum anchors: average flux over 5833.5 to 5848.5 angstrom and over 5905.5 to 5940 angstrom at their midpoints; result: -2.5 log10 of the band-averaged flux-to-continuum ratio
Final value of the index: 0.10 mag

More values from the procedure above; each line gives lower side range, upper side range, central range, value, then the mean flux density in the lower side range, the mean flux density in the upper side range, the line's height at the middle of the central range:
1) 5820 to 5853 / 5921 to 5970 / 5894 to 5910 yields 0.15 mag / 5.21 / 5.02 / 5.1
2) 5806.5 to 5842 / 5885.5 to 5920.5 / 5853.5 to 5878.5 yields 0.01 mag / 5.27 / 4.64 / 4.94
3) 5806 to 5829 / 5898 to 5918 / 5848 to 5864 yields 0.04 mag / 5.28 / 4.87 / 5.11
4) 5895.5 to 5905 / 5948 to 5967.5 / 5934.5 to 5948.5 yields -0.06 mag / 4.31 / 4.96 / 4.78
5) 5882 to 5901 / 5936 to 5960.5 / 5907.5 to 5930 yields -0.12 mag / 4.24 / 5.02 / 4.61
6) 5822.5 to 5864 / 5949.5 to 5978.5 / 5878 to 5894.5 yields 0.12 mag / 5.08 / 4.94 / 5.03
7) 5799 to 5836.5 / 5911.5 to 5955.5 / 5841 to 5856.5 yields 0.04 mag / 5.24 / 5.09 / 5.2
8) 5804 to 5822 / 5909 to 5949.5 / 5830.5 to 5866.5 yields 0.04 mag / 5.26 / 5.1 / 5.21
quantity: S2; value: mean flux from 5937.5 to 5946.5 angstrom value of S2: 5.16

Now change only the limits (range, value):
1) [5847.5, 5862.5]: 4.93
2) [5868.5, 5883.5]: 5.01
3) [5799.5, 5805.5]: 5.05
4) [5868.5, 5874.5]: 5.1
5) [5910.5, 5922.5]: 5.34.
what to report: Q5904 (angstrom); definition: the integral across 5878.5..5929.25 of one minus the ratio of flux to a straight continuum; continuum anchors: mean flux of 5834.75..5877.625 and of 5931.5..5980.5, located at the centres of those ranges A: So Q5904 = 2.32 angstrom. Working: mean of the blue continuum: 5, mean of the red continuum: 4.97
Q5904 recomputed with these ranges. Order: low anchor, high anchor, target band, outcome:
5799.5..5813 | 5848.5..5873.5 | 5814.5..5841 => -1.0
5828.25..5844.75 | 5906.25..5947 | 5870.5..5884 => 0.5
